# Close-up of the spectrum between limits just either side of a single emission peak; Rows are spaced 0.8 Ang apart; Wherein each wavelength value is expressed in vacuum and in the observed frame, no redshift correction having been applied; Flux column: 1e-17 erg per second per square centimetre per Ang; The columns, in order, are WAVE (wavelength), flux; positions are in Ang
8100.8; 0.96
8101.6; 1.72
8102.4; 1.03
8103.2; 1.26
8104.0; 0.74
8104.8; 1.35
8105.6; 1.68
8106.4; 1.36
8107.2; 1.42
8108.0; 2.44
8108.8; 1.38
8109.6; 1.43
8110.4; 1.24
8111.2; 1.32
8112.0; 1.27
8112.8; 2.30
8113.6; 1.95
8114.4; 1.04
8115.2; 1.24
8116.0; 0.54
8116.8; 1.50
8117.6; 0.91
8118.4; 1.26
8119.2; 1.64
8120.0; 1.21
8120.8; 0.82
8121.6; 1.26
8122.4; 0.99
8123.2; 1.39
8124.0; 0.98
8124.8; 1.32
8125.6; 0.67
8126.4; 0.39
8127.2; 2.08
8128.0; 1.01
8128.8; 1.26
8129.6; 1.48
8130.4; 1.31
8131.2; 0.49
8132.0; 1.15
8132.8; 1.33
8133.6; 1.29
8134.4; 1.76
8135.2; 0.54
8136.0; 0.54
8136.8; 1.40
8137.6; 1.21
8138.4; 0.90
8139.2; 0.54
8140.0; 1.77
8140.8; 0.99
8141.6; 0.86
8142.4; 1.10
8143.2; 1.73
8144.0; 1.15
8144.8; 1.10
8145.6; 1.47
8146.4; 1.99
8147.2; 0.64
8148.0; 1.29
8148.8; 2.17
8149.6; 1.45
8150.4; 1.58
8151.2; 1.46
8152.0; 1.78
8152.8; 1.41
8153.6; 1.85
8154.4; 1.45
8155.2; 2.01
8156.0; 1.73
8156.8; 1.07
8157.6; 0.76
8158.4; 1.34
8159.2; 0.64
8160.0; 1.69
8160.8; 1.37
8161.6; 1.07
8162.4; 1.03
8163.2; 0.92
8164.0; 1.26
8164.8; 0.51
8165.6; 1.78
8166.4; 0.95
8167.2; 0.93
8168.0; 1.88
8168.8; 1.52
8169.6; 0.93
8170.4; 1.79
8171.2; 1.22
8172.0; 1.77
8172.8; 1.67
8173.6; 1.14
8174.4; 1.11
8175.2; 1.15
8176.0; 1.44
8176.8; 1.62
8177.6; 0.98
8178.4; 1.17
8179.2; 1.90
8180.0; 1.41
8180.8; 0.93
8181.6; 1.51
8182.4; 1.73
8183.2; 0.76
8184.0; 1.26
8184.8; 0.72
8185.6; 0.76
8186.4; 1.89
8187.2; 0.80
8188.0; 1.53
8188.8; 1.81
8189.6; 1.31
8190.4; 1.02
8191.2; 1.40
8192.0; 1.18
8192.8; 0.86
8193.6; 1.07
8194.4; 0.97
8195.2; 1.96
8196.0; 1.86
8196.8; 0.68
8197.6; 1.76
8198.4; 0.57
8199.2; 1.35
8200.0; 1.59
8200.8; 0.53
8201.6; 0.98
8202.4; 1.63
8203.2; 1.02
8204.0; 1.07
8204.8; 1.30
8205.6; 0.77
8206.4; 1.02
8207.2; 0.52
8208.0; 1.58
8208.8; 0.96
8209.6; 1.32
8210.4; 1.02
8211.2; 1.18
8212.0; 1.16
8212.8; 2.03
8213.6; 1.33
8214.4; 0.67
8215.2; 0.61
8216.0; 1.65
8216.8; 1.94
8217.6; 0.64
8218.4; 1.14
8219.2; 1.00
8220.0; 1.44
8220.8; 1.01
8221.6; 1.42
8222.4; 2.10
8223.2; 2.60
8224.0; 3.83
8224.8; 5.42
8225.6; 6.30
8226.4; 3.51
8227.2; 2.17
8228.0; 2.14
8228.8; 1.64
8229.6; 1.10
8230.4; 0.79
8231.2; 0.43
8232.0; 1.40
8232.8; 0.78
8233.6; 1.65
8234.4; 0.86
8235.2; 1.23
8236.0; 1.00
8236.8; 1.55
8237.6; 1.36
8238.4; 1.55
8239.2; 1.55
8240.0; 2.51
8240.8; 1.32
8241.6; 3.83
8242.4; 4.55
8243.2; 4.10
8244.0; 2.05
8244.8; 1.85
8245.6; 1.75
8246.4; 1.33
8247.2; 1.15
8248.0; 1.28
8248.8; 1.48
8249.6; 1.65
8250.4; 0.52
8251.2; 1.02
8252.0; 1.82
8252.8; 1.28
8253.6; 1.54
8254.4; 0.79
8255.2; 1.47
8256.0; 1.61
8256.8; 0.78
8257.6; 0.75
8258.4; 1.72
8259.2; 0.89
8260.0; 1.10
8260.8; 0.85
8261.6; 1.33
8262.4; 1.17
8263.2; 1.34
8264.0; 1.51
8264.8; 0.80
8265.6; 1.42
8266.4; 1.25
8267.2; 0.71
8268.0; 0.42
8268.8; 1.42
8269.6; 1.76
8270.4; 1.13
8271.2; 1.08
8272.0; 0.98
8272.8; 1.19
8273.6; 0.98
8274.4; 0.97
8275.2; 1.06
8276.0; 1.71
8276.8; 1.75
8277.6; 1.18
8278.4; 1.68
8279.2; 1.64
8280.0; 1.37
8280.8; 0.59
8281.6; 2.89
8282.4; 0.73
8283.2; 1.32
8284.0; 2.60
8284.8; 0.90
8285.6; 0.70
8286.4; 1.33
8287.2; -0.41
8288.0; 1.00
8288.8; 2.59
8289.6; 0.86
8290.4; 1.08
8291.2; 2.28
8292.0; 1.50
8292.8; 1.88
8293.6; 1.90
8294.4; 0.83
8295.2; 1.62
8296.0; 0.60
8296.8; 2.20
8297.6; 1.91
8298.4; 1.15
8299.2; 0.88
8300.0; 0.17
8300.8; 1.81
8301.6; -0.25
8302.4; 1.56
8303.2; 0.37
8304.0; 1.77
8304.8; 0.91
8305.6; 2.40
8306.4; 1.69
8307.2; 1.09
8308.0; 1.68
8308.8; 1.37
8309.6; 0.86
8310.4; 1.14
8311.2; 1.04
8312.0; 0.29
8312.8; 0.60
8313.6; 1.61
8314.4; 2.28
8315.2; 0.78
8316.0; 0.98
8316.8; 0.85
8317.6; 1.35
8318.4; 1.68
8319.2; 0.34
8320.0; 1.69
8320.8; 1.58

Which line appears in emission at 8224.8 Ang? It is [S II]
